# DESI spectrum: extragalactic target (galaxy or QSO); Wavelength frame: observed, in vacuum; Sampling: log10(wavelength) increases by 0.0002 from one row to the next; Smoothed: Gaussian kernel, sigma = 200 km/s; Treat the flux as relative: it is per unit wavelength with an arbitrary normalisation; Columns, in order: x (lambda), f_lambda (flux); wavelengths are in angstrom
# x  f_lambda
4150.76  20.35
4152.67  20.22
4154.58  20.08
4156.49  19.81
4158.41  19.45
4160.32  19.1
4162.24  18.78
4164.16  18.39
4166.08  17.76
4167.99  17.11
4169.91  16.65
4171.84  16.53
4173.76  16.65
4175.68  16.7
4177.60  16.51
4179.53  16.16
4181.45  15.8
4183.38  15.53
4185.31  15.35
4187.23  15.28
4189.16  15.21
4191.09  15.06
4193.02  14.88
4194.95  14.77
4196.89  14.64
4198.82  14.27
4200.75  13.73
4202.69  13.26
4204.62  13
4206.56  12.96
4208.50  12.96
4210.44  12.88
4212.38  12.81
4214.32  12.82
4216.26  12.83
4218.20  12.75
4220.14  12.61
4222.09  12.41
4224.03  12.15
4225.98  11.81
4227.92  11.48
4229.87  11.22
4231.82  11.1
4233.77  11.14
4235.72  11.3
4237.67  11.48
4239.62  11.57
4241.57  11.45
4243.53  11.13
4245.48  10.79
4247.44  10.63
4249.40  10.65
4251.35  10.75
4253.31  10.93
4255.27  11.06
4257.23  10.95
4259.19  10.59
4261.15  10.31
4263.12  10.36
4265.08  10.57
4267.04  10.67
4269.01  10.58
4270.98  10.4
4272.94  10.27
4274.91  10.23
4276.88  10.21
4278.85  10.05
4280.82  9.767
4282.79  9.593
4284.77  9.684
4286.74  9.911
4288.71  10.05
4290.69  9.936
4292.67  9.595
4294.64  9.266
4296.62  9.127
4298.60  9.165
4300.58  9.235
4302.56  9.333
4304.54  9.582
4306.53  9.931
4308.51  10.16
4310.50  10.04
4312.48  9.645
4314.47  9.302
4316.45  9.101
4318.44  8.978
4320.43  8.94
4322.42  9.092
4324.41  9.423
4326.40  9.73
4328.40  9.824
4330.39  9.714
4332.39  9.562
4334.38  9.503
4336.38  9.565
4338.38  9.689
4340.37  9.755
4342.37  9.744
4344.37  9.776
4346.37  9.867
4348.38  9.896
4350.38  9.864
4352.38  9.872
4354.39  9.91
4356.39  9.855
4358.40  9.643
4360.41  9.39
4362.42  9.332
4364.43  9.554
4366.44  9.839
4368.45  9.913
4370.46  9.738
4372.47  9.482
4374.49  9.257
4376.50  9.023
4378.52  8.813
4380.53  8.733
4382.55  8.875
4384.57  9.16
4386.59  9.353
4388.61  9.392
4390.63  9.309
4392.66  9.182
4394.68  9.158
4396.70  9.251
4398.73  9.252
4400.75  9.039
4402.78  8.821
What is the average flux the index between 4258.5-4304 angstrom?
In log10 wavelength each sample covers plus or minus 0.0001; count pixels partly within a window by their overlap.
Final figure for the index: 9.94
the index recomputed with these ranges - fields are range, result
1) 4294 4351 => 9.54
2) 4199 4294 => 11.2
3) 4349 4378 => 9.61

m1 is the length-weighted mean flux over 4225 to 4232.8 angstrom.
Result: 11.4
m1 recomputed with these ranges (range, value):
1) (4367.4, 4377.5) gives 9.49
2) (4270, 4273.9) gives 10.4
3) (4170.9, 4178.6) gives 16.6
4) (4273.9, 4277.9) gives 10.2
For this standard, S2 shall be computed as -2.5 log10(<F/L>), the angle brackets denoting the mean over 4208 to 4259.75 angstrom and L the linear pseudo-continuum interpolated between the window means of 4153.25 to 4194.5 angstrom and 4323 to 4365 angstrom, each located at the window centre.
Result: 0.23 mag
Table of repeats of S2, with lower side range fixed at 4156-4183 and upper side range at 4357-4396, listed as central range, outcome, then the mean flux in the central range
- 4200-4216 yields 0.22 mag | 13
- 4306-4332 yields 0.21 mag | 9.52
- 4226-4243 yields 0.29 mag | 11.4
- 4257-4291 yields 0.29 mag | 10.2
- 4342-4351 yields 0.07 mag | 9.83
